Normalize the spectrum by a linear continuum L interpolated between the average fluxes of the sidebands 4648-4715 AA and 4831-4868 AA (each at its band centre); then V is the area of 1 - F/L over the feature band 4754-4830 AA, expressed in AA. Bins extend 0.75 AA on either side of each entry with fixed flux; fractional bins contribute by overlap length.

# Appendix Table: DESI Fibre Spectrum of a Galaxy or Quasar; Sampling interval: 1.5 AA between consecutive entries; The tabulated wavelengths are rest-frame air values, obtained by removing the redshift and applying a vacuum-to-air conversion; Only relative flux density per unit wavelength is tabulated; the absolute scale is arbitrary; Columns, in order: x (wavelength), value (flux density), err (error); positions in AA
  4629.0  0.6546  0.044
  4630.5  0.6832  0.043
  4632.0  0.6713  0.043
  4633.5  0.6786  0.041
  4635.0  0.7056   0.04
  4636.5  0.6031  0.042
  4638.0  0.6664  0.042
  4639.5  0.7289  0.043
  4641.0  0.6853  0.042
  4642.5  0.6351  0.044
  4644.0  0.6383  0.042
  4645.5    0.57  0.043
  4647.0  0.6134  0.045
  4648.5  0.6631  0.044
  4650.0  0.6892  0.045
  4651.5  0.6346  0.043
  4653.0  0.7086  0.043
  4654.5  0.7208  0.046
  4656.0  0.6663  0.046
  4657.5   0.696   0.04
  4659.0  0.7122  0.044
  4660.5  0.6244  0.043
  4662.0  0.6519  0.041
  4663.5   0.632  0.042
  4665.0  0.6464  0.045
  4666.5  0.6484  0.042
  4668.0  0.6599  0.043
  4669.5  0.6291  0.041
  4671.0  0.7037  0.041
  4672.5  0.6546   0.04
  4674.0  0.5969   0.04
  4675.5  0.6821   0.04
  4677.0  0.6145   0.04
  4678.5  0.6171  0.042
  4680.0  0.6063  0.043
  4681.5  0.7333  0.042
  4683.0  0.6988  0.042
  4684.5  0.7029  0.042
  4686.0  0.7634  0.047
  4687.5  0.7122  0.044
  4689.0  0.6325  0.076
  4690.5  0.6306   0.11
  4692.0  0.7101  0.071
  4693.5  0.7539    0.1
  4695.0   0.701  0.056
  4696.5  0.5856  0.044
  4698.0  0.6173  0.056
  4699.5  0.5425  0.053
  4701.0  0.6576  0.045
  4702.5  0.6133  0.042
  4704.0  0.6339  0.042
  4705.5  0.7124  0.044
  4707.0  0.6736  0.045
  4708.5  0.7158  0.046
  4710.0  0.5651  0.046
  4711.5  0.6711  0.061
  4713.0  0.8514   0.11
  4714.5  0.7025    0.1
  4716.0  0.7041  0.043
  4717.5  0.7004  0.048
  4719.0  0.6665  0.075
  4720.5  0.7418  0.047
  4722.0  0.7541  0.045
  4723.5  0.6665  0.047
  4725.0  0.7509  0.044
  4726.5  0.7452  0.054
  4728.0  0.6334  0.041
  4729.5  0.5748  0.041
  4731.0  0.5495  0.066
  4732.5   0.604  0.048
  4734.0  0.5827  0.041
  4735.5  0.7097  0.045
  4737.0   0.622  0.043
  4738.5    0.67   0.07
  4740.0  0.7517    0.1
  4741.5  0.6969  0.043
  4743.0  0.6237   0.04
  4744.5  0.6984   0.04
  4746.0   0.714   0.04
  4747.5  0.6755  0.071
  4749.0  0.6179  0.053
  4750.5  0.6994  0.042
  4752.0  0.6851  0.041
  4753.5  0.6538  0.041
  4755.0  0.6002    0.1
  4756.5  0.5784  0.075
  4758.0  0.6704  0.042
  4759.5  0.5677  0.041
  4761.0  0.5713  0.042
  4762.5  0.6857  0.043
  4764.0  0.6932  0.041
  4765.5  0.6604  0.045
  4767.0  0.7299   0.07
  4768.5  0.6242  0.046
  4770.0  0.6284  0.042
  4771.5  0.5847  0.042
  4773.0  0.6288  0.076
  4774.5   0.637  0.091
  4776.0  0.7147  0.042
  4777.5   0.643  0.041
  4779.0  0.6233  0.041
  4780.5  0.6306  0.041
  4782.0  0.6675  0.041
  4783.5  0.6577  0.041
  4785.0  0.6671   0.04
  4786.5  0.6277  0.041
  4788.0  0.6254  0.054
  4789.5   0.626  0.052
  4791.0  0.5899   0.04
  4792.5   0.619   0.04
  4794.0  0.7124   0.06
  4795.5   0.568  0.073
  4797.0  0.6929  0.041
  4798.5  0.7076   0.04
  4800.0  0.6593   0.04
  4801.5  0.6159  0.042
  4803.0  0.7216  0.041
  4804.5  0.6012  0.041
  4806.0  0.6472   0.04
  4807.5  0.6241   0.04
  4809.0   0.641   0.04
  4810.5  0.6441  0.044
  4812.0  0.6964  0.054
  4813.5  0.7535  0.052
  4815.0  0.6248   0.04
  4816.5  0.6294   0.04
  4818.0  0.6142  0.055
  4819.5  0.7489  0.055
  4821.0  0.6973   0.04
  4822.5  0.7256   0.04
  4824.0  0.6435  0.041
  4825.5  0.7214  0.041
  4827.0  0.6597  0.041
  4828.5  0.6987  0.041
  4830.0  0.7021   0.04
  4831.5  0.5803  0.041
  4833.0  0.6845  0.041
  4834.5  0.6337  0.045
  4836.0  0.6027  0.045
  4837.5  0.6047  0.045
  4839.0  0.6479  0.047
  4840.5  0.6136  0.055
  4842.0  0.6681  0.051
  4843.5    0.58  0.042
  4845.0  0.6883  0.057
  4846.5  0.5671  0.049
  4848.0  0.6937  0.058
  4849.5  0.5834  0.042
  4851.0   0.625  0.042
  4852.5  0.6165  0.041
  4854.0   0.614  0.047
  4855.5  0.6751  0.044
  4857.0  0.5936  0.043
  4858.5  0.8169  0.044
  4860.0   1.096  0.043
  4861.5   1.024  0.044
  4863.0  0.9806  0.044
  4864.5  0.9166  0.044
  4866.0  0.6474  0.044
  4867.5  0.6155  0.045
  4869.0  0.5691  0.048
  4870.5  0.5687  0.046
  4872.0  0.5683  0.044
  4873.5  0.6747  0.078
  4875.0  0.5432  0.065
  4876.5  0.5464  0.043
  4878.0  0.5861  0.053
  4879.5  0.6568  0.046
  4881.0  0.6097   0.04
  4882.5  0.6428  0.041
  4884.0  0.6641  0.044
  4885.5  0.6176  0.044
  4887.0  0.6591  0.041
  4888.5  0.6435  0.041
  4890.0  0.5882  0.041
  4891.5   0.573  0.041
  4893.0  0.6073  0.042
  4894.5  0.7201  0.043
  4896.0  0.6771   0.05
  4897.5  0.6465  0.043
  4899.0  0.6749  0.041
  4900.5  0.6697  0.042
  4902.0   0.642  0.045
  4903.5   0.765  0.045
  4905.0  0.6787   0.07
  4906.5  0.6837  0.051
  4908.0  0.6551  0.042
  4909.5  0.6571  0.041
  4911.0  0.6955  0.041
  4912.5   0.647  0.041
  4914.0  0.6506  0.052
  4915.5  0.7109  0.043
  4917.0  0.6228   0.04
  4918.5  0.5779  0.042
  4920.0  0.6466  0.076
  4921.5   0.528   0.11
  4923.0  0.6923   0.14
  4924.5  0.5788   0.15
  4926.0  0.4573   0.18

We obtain 3.7 AA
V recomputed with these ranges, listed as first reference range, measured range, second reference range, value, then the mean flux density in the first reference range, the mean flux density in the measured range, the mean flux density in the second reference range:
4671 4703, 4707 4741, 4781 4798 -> -1.3 AA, 0.66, 0.679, 0.642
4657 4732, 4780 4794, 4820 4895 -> 0.6 AA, 0.669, 0.639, 0.665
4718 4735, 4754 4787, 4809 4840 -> 1.1 AA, 0.662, 0.641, 0.665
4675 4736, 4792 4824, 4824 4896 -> 0.1 AA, 0.67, 0.664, 0.664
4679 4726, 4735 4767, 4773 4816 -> 0.3 AA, 0.683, 0.661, 0.651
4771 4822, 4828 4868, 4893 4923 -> -2.4 AA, 0.652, 0.696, 0.66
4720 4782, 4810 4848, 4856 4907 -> 0.7 AA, 0.656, 0.658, 0.681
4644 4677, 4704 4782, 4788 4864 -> 0.3 AA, 0.656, 0.664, 0.676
